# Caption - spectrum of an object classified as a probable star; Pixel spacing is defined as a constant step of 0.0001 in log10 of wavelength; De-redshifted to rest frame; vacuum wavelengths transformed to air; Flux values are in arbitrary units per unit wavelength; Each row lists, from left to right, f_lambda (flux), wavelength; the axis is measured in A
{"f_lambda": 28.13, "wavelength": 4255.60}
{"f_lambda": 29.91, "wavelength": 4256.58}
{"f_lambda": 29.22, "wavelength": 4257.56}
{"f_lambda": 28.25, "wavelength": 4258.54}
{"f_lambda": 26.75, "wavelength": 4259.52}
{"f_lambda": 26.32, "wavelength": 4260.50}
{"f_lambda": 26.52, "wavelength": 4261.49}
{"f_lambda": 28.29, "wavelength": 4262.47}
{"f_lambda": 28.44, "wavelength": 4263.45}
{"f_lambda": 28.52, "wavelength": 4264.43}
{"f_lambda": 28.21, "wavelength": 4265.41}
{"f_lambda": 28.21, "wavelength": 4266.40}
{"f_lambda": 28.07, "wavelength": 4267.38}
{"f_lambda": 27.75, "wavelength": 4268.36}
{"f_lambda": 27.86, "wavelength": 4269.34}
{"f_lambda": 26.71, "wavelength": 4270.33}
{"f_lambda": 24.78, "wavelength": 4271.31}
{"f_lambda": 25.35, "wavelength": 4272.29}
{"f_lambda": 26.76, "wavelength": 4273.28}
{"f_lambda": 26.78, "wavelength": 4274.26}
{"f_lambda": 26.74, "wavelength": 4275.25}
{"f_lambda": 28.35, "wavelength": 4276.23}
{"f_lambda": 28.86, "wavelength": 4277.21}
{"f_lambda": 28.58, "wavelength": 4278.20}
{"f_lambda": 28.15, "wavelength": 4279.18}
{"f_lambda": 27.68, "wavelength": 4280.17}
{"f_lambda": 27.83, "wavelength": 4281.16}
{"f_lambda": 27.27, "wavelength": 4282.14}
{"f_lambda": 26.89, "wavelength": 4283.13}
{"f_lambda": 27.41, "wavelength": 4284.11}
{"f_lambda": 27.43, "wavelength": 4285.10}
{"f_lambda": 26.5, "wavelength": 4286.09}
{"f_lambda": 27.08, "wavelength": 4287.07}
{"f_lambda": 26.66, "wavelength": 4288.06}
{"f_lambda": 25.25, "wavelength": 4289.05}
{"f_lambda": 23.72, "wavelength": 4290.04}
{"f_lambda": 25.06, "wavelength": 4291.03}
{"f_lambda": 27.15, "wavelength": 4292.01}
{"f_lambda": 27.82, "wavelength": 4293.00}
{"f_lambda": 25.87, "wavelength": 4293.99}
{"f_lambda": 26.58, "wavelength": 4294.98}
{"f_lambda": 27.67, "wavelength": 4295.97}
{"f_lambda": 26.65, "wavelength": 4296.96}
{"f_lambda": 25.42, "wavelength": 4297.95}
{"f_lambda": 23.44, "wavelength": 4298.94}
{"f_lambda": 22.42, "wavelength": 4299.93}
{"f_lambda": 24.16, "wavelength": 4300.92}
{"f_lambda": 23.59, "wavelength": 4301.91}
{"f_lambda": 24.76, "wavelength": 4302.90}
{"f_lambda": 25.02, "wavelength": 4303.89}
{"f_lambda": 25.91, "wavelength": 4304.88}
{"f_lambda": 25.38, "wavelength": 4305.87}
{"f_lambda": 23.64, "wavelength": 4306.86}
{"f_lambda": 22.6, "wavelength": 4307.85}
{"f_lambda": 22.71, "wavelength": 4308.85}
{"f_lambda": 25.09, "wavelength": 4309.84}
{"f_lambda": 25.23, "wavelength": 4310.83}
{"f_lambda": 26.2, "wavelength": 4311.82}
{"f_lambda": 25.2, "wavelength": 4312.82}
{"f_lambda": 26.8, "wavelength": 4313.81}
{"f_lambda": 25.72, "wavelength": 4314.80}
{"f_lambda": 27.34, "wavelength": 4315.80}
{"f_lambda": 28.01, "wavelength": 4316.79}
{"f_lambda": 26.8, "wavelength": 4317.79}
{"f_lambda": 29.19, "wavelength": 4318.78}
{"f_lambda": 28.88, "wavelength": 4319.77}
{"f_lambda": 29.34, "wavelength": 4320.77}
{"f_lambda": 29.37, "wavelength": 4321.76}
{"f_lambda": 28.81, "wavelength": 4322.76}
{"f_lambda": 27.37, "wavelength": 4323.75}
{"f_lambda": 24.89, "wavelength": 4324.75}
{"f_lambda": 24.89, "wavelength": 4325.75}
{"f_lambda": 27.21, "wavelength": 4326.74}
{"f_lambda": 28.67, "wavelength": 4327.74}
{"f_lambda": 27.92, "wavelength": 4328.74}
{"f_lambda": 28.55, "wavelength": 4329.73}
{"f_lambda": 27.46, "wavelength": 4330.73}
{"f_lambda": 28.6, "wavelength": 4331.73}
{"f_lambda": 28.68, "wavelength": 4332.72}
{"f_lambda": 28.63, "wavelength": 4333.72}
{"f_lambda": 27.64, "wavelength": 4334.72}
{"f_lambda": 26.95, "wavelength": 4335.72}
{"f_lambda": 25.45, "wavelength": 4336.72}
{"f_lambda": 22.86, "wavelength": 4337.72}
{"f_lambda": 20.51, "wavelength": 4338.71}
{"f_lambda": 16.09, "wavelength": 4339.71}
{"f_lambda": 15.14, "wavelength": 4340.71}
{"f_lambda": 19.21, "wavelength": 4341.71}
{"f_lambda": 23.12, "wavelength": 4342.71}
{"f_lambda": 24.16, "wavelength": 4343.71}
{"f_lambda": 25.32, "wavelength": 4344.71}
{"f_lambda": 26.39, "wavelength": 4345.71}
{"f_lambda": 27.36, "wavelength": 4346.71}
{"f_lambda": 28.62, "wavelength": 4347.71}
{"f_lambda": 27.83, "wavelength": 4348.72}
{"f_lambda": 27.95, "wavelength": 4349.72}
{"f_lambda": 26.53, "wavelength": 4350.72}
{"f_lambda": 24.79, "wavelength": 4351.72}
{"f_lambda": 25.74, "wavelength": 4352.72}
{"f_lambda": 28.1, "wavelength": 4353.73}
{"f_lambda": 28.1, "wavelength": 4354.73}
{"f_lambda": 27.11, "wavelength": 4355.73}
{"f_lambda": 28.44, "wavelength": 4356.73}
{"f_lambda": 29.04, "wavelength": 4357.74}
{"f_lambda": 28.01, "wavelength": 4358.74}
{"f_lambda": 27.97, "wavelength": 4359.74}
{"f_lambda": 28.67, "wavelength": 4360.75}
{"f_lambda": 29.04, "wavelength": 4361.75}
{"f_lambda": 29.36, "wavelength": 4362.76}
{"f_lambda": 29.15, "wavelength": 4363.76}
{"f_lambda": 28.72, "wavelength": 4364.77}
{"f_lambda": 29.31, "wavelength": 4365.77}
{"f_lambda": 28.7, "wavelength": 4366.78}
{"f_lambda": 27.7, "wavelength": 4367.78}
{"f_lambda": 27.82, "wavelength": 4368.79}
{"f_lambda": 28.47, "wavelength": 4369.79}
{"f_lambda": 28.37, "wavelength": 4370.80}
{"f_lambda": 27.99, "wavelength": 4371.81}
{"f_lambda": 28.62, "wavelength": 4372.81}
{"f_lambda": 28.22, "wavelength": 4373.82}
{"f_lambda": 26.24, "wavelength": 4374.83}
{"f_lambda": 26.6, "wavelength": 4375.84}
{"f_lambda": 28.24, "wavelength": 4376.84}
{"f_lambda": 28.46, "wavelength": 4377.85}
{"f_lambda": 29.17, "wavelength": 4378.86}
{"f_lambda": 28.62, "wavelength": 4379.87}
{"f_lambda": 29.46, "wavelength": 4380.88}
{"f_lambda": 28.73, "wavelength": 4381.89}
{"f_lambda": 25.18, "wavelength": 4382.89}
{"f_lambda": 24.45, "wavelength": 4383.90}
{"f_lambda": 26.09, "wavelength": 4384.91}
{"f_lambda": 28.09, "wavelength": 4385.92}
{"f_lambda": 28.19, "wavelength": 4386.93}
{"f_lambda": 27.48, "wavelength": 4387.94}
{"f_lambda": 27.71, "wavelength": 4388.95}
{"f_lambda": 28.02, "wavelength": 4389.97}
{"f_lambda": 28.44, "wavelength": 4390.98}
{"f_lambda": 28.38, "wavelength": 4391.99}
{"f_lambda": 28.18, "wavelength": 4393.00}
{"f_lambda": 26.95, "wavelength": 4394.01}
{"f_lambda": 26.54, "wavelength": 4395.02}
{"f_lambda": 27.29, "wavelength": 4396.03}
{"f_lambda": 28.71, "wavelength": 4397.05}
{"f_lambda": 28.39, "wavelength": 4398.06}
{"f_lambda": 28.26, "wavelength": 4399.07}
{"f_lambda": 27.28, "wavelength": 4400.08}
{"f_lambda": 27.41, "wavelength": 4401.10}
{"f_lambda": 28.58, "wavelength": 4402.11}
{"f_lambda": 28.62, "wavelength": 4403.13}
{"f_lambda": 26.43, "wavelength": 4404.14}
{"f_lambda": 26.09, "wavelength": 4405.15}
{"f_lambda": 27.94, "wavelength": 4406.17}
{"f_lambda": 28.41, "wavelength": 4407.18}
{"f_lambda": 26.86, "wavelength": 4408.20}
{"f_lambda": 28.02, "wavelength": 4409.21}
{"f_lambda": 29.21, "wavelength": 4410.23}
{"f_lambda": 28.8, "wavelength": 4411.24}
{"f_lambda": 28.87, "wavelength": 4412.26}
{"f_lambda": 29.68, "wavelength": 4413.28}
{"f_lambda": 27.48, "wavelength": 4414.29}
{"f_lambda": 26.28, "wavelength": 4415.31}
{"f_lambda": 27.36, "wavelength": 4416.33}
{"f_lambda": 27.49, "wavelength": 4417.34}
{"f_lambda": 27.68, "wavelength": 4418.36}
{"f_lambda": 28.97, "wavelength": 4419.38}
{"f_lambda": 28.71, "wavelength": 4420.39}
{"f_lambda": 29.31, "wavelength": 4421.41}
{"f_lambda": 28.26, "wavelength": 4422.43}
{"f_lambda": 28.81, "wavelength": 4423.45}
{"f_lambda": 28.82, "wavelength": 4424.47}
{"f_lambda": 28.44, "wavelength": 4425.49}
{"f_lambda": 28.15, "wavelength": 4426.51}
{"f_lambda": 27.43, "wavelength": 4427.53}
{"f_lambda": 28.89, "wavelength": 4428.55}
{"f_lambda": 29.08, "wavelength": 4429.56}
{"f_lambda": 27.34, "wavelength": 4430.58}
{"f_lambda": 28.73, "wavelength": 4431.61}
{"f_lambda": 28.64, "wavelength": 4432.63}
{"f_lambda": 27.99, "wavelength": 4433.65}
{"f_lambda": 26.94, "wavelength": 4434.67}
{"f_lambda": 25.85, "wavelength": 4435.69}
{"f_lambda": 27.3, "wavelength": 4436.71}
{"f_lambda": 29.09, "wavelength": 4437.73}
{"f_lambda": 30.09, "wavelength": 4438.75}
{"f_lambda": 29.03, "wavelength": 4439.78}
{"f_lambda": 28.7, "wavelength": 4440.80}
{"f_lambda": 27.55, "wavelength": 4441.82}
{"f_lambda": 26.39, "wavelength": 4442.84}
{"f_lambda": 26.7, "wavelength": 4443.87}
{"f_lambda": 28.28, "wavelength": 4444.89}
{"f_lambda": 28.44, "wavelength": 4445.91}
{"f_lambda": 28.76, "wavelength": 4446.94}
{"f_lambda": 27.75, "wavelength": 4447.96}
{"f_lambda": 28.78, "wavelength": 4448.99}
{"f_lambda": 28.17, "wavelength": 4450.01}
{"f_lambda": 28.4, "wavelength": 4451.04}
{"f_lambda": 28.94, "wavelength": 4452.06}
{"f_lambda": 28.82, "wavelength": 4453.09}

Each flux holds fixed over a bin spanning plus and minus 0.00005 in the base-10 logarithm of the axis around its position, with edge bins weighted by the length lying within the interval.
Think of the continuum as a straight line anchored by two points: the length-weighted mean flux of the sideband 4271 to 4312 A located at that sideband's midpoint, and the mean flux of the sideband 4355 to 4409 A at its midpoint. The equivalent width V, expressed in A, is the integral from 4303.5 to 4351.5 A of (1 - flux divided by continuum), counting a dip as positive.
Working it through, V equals 1.6 A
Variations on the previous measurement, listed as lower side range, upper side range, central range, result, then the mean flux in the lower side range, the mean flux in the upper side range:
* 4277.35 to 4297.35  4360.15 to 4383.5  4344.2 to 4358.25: 0.4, 26.9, 28.3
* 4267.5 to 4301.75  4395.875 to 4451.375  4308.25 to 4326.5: 0.1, 26.5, 28.1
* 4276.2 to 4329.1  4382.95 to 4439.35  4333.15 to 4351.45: 1.7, 26.4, 27.9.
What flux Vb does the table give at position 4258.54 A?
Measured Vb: 28.25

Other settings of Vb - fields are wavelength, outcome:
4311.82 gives 26.2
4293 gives 27.82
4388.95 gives 27.71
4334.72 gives 27.64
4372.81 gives 28.62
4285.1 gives 27.43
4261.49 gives 26.52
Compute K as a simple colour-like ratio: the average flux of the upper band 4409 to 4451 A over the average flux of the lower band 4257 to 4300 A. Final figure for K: 1.05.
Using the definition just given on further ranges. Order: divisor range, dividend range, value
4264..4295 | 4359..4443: 1.04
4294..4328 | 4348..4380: 1.08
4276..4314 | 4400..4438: 1.08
